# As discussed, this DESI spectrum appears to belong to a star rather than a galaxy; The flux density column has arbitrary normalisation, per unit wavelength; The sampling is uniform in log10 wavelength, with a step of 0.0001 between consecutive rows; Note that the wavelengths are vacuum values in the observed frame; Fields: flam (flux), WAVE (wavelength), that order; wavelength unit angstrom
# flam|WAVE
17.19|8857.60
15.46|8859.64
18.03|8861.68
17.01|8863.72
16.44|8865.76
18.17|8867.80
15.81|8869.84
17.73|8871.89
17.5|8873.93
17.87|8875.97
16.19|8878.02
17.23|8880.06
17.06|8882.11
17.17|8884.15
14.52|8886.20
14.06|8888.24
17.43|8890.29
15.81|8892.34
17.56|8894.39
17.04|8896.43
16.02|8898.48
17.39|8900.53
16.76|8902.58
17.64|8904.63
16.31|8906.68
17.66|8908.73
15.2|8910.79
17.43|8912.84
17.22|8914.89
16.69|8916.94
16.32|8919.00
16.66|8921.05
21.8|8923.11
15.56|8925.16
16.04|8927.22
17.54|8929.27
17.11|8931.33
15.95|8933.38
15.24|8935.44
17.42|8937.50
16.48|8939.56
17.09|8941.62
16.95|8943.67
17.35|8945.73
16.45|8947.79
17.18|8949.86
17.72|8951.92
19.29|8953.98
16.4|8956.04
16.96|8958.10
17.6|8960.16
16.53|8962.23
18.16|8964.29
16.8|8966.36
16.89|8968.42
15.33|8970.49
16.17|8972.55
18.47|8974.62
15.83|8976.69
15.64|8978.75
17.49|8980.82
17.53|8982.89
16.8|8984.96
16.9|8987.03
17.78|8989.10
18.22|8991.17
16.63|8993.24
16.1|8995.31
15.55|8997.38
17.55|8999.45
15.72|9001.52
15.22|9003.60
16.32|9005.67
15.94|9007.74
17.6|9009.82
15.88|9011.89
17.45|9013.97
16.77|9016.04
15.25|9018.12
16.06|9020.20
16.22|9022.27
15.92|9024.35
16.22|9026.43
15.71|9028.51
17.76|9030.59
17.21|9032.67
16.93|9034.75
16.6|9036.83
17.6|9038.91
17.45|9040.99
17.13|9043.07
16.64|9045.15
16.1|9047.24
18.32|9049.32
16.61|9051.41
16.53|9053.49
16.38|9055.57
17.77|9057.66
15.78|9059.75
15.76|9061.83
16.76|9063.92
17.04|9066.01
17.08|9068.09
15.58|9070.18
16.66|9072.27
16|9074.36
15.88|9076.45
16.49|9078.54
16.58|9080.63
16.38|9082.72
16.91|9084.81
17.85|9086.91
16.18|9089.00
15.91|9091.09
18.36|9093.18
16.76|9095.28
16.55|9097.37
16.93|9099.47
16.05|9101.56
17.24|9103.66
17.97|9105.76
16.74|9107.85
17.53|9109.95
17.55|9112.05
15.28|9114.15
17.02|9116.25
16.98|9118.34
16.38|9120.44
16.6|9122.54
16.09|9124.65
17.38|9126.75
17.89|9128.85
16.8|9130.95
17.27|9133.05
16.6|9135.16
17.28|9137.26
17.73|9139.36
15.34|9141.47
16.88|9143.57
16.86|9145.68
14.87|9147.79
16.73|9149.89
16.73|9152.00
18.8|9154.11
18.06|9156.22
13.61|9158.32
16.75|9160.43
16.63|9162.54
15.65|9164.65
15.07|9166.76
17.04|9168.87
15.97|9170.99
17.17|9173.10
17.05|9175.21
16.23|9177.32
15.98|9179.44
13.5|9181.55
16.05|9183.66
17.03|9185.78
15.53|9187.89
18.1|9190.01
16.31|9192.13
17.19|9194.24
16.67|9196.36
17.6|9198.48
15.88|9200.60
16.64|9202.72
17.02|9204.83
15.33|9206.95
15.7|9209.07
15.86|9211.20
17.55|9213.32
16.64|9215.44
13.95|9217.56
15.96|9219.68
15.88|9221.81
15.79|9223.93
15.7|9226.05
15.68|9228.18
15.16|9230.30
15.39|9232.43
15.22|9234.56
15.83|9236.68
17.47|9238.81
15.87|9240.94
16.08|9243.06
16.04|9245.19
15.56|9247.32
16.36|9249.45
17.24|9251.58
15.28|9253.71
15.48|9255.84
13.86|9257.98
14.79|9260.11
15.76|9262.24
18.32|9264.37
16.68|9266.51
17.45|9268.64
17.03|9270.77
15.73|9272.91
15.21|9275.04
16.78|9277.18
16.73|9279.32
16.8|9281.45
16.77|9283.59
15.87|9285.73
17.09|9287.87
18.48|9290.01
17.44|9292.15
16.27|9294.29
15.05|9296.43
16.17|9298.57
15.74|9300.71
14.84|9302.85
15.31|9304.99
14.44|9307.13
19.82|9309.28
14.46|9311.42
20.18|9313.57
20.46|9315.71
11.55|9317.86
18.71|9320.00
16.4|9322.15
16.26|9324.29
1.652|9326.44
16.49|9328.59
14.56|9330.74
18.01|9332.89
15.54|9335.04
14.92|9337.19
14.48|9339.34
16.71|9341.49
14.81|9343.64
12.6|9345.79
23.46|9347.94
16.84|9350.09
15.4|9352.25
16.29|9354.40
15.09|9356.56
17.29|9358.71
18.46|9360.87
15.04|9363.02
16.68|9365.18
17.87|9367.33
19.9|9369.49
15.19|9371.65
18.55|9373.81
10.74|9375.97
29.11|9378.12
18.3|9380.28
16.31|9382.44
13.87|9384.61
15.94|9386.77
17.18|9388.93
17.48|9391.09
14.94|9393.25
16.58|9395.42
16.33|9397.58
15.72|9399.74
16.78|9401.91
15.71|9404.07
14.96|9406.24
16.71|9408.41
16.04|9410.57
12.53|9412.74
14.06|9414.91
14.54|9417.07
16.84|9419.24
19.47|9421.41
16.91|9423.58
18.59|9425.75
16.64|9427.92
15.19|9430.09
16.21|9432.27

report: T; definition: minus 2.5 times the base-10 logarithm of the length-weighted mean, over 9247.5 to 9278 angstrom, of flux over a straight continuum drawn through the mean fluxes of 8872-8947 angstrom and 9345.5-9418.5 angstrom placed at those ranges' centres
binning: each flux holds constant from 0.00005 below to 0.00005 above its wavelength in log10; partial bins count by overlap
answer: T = 0.035 mag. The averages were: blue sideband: 16.8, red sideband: 16.6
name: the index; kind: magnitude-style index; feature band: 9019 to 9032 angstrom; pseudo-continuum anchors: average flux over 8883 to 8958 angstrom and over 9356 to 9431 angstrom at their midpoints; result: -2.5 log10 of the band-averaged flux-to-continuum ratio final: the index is 0.031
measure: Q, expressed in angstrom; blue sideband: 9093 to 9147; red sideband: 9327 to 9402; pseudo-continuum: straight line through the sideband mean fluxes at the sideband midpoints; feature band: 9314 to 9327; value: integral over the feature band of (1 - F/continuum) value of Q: 1.3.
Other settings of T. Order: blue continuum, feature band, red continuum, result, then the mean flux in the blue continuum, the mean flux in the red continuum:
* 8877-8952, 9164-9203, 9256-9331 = -0.01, 16.8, 16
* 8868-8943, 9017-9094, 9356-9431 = 0.01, 16.8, 16.6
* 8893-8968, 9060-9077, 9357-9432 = 0.04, 17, 16.6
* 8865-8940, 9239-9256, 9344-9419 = 0.03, 16.8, 16.5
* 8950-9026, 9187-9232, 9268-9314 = 0.02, 16.7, 16.5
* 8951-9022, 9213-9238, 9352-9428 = 0.07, 16.8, 16.6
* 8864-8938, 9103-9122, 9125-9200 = -0.02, 16.8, 16.6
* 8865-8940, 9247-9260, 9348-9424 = 0.08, 16.8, 16.6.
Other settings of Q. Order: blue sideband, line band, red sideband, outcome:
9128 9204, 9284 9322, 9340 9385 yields 0.78 angstrom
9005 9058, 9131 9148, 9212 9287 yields -0.33 angstrom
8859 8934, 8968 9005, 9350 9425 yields 0.35 angstrom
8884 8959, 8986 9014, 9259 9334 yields 0.14 angstrom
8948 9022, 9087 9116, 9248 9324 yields -0.44 angstrom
